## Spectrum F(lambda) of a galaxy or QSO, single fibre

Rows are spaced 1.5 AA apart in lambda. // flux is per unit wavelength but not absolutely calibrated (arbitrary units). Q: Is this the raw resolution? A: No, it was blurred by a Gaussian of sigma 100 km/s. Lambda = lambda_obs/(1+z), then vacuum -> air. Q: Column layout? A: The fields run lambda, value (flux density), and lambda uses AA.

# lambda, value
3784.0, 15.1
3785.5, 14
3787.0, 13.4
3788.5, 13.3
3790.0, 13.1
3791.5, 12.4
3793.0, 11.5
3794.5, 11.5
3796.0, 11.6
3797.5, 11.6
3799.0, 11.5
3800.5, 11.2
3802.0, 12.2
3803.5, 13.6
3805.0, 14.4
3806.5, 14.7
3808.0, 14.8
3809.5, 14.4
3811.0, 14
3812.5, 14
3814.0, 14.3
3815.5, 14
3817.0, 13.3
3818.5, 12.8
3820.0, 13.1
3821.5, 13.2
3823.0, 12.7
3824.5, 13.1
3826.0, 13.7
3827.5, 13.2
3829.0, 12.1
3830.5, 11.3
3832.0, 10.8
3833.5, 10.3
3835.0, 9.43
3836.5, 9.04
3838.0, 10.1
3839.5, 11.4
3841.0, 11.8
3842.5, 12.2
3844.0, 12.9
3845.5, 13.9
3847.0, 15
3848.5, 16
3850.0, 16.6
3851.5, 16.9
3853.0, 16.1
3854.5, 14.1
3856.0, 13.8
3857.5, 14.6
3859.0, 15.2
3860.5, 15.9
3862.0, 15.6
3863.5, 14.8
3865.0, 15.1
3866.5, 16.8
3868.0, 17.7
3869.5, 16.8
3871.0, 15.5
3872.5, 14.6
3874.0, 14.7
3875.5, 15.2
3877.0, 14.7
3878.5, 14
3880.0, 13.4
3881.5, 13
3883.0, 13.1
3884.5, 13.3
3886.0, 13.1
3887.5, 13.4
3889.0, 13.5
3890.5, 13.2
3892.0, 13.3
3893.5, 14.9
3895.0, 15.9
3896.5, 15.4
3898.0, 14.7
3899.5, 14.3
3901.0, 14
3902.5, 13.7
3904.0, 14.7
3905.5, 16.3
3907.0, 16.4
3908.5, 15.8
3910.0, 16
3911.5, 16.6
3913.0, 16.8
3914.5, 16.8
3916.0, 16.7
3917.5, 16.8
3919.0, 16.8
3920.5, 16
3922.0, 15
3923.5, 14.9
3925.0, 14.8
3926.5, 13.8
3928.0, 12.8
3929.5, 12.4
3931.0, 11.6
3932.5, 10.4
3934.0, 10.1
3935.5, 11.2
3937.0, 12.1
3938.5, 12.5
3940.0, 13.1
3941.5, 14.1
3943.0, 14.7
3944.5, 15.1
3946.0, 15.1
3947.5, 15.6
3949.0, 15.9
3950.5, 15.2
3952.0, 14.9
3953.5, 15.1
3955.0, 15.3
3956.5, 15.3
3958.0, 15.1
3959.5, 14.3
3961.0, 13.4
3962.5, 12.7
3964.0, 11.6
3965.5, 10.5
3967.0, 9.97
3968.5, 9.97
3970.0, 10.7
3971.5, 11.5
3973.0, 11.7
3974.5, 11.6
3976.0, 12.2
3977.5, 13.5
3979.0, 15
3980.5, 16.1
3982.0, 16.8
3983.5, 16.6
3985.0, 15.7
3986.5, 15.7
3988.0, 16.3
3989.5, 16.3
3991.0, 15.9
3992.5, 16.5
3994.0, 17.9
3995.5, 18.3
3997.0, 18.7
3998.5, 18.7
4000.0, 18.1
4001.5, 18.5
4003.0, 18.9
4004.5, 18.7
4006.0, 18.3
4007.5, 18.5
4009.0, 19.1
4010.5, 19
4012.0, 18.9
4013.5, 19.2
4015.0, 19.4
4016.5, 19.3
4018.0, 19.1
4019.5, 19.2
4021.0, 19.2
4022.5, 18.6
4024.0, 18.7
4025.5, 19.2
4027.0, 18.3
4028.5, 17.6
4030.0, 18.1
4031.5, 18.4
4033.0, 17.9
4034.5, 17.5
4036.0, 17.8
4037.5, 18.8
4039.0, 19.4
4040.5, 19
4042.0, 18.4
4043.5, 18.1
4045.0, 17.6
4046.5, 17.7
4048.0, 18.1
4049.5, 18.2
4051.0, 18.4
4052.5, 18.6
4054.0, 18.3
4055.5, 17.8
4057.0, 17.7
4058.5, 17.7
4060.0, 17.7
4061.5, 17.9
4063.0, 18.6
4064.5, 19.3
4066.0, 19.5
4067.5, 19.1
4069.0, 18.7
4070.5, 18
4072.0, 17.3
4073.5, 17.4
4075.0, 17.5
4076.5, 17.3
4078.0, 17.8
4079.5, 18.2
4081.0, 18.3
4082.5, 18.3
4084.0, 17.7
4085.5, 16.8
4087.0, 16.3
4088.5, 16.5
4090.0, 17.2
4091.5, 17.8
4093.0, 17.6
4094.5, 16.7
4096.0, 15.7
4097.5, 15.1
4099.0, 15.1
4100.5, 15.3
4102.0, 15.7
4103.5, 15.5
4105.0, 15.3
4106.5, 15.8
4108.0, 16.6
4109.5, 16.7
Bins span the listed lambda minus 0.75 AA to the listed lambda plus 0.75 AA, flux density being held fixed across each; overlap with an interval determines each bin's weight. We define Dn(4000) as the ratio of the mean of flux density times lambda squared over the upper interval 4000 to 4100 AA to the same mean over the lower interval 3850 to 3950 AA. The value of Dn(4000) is 1.3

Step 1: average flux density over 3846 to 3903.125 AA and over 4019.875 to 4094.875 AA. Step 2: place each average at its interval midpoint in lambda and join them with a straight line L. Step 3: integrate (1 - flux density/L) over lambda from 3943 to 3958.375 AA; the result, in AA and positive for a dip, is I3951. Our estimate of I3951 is 0.9 AA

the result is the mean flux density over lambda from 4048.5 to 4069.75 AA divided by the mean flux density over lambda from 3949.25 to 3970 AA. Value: 1.4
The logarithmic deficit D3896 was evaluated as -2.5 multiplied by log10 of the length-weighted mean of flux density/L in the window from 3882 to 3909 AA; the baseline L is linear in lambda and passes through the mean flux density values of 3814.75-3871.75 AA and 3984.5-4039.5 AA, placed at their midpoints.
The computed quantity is 0.06 mag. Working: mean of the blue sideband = 13.7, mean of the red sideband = 18.2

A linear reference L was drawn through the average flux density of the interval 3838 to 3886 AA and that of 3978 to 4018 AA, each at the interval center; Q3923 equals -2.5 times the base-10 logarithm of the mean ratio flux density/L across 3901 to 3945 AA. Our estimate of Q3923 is 0.11 mag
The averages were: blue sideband 14.6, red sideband 17.7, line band 14.4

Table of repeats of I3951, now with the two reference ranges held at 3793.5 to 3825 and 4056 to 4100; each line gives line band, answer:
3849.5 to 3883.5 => -2.6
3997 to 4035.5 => -5.0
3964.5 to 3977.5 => 3.8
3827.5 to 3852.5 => 2.0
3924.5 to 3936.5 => 2.4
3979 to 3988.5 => -0.1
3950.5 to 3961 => 0.4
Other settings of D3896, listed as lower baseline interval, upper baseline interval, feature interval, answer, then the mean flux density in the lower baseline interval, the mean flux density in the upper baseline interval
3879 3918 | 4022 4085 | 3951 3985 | 0.21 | 14.8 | 18.2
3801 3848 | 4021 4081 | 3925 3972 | 0.20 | 12.8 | 18.2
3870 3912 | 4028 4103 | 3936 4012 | 0.06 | 14.5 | 17.7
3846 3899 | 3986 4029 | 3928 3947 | 0.28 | 14.8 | 18.3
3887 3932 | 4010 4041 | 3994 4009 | -0.04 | 14.9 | 18.7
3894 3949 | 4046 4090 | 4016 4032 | -0.11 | 14.5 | 17.9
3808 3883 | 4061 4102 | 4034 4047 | -0.09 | 13.8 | 17.4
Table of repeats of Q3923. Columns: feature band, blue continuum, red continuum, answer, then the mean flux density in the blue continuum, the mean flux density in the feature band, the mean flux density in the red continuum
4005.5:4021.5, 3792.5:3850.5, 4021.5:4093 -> -0.12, 12.7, 19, 18.1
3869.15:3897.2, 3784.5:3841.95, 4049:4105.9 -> -0.03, 12.6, 14.2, 17.4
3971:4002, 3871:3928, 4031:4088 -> 0.05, 14.8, 15.8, 18.1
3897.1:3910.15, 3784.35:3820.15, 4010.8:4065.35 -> 0.03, 13.1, 15.1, 18.4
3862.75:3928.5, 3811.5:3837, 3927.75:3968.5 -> -0.16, 12.4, 15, 13.3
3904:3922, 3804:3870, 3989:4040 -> -0.04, 13.8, 16.3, 18.4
